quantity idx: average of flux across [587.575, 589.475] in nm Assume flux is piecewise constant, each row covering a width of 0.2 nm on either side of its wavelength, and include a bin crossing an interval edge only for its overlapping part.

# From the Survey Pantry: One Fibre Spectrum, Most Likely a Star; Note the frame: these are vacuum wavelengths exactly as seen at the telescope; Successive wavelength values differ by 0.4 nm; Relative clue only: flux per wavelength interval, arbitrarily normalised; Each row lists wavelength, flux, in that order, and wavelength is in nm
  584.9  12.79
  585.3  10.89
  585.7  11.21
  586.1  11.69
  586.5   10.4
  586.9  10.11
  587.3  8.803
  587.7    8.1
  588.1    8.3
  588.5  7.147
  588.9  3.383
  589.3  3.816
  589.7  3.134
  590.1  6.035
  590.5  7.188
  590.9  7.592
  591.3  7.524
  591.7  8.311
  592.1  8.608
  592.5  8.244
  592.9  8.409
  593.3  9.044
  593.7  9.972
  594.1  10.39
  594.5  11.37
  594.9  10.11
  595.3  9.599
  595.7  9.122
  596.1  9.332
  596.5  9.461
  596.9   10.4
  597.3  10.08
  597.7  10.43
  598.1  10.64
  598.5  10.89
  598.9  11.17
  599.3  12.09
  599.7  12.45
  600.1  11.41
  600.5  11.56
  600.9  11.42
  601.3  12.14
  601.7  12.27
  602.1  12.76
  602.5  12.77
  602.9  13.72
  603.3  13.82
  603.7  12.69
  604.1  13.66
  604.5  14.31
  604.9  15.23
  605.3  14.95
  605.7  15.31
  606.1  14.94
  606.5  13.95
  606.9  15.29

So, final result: 6.1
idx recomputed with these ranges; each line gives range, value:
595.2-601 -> 10.7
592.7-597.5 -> 9.77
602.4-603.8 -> 13.3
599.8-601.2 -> 11.6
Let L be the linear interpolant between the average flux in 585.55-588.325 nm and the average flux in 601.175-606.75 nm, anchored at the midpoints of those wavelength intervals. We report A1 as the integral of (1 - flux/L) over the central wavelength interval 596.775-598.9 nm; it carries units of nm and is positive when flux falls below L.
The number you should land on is 0.31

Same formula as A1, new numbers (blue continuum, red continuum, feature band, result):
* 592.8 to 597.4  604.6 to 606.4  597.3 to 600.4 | 0.12 nm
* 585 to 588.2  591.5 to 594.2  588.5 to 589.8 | 0.76 nm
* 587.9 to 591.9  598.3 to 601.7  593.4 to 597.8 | -0.35 nm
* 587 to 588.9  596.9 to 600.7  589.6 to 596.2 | 0.57 nm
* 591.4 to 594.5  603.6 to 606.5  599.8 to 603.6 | 0.16 nm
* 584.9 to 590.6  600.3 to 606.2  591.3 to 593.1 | 0.24 nm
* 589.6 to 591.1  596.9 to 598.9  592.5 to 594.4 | -0.34 nm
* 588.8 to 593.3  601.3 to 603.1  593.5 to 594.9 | -0.34 nm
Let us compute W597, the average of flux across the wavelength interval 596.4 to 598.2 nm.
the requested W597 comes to 10.2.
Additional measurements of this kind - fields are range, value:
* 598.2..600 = 11.6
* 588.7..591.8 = 5.79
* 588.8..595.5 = 7.87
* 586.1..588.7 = 9.03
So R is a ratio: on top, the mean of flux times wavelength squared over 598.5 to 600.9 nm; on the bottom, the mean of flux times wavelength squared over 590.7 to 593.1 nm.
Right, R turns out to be 1.47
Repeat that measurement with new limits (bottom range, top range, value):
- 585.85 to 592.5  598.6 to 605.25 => 1.76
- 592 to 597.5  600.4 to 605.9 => 1.43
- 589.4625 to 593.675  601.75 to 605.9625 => 1.93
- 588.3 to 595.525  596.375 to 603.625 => 1.54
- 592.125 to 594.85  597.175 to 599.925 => 1.19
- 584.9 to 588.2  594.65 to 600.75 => 1.08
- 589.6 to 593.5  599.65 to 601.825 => 1.62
